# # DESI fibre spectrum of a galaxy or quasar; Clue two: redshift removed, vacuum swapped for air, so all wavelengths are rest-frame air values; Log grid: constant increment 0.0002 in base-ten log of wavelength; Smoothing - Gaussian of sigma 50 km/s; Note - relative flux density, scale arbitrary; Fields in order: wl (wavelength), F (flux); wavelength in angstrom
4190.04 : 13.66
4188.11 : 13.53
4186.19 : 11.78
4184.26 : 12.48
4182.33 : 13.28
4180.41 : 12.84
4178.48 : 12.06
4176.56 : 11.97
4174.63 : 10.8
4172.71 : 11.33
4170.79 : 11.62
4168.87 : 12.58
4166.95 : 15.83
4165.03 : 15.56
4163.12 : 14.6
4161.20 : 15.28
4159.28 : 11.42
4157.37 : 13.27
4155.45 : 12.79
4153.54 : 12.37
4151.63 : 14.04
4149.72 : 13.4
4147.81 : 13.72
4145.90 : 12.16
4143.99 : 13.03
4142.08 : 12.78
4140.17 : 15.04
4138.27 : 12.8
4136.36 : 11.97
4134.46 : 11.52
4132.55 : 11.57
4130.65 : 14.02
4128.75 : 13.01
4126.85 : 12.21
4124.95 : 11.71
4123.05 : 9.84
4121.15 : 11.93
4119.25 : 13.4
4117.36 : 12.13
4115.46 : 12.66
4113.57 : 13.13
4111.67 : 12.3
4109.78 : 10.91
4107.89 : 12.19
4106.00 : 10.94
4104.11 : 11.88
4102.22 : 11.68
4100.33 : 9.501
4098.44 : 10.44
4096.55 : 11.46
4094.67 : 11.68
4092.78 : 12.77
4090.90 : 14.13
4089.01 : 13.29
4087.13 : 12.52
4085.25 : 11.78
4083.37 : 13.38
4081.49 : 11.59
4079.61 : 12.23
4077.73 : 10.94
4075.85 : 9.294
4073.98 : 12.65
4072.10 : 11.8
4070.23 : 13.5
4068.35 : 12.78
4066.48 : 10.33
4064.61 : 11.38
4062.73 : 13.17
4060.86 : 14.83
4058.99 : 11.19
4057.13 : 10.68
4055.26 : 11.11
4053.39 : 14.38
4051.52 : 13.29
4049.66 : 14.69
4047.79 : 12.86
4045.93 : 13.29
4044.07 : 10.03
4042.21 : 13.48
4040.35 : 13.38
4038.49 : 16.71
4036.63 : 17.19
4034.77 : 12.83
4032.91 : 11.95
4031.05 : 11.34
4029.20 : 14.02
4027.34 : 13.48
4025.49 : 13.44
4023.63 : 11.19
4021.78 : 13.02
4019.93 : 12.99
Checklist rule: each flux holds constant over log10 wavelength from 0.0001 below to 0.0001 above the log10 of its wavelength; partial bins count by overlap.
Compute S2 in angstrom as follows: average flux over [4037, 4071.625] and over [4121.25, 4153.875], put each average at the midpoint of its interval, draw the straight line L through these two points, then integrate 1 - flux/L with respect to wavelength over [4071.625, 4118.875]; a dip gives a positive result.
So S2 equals 3.19 angstrom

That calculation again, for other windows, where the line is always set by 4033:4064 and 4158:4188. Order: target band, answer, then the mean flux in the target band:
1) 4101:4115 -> 1.3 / 11.8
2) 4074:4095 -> 1.6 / 12.2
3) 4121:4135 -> 1.1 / 12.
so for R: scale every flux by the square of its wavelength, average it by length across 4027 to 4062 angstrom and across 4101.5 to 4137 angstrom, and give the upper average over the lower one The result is 0.9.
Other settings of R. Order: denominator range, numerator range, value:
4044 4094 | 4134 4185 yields 1.10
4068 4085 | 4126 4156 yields 1.11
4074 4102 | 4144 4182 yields 1.14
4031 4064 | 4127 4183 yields 1.04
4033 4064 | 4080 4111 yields 0.92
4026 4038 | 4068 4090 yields 0.91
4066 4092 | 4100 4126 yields 0.98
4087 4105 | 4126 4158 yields 1.11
